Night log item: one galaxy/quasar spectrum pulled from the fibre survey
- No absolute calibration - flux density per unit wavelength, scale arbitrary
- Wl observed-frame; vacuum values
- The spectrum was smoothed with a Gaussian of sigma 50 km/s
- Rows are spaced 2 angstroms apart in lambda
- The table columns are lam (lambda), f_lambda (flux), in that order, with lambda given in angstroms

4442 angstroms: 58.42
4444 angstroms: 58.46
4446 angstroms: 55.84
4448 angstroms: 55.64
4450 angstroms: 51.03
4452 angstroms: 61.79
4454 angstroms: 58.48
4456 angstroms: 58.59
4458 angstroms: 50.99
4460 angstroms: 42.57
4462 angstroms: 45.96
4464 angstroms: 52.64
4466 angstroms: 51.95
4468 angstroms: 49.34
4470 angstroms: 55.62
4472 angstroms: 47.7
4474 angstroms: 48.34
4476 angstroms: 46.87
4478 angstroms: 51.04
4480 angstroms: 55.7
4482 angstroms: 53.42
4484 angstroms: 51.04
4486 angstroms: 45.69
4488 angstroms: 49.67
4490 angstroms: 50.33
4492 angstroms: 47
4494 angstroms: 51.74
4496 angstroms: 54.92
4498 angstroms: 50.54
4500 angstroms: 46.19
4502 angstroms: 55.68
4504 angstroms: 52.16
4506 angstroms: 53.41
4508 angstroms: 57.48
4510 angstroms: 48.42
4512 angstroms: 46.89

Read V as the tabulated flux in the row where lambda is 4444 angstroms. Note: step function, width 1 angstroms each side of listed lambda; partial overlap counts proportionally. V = 58.46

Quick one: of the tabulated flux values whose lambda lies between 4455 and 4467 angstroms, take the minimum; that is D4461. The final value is 42.57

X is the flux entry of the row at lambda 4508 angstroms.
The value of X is 57.48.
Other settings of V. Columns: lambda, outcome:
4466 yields 51.95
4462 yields 45.96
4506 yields 53.41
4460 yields 42.57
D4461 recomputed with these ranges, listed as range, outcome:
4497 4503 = 46.19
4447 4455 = 51.03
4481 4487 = 45.69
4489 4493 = 47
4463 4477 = 46.87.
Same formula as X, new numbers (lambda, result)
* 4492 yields 47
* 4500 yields 46.19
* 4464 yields 52.64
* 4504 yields 52.16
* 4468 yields 49.34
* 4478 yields 51.04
